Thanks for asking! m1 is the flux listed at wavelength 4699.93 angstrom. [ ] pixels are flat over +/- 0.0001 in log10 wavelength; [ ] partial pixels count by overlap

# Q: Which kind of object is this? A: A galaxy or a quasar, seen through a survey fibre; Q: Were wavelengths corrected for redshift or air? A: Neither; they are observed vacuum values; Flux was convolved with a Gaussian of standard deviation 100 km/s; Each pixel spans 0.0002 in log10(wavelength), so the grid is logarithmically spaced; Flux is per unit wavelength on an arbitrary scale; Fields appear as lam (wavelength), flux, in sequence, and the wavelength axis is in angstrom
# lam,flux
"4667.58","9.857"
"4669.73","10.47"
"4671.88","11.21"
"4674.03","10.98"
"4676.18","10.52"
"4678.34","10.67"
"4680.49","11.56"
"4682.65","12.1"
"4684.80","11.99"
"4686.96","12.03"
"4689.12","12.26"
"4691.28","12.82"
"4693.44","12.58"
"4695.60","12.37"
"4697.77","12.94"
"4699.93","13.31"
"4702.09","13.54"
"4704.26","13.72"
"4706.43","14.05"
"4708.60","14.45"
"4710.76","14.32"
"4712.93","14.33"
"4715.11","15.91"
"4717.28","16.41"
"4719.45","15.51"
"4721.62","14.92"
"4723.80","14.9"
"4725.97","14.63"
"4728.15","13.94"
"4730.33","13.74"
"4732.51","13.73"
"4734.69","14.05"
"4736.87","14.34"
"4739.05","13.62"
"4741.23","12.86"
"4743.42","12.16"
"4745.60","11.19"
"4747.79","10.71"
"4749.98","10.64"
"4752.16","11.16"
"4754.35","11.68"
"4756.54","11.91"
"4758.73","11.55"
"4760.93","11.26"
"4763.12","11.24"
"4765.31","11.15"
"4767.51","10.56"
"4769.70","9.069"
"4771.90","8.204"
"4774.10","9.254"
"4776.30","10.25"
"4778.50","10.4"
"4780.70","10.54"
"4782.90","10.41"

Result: 13.31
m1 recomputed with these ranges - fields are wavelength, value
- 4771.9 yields 8.204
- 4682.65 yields 12.1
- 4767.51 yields 10.56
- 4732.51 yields 13.73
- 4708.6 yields 14.45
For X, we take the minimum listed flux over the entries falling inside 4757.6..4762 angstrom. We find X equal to 11.26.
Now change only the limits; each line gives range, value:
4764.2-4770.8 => 9.069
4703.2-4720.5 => 13.72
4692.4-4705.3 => 12.37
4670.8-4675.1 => 10.98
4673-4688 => 10.52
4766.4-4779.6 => 8.204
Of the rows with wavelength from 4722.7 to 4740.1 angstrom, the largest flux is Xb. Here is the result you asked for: 14.9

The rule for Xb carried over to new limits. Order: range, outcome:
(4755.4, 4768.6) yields 11.91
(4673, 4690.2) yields 12.26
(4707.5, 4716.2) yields 15.91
